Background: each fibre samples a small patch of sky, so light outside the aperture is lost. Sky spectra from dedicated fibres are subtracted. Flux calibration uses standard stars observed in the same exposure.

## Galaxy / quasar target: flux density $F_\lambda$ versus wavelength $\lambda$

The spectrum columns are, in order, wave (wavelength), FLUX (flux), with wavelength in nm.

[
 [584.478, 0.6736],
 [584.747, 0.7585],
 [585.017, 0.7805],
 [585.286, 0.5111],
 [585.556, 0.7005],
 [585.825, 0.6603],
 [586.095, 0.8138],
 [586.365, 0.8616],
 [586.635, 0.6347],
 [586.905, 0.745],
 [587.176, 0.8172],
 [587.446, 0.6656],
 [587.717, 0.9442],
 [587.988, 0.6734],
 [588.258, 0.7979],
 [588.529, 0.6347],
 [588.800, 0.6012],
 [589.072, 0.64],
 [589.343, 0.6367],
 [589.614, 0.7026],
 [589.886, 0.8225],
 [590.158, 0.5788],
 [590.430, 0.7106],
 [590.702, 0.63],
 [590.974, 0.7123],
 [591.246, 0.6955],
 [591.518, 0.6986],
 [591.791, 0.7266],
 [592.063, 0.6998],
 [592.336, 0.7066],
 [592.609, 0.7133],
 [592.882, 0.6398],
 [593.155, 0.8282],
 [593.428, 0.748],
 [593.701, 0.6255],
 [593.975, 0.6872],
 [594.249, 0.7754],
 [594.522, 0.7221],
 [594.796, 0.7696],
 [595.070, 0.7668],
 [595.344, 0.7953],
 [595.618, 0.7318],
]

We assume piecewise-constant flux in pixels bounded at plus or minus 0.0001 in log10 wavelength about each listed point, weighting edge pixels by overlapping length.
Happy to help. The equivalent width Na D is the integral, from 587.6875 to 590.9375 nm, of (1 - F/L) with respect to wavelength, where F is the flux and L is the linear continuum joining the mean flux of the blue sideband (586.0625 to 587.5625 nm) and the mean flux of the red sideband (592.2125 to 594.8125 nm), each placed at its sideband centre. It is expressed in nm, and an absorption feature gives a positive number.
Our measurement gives 0.22 nm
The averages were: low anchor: 0.754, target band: 0.69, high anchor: 0.719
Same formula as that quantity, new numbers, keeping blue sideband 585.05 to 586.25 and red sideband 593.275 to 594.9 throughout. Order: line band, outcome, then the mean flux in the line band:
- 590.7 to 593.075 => 0.046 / 0.698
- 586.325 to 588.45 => -0.208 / 0.76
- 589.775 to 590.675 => 0.016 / 0.691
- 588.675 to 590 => 0.041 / 0.679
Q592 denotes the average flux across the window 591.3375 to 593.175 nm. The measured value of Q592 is 0.709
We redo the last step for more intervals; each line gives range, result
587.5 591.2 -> 0.698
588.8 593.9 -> 0.693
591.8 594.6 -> 0.715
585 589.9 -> 0.714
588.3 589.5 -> 0.643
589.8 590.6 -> 0.693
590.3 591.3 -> 0.686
